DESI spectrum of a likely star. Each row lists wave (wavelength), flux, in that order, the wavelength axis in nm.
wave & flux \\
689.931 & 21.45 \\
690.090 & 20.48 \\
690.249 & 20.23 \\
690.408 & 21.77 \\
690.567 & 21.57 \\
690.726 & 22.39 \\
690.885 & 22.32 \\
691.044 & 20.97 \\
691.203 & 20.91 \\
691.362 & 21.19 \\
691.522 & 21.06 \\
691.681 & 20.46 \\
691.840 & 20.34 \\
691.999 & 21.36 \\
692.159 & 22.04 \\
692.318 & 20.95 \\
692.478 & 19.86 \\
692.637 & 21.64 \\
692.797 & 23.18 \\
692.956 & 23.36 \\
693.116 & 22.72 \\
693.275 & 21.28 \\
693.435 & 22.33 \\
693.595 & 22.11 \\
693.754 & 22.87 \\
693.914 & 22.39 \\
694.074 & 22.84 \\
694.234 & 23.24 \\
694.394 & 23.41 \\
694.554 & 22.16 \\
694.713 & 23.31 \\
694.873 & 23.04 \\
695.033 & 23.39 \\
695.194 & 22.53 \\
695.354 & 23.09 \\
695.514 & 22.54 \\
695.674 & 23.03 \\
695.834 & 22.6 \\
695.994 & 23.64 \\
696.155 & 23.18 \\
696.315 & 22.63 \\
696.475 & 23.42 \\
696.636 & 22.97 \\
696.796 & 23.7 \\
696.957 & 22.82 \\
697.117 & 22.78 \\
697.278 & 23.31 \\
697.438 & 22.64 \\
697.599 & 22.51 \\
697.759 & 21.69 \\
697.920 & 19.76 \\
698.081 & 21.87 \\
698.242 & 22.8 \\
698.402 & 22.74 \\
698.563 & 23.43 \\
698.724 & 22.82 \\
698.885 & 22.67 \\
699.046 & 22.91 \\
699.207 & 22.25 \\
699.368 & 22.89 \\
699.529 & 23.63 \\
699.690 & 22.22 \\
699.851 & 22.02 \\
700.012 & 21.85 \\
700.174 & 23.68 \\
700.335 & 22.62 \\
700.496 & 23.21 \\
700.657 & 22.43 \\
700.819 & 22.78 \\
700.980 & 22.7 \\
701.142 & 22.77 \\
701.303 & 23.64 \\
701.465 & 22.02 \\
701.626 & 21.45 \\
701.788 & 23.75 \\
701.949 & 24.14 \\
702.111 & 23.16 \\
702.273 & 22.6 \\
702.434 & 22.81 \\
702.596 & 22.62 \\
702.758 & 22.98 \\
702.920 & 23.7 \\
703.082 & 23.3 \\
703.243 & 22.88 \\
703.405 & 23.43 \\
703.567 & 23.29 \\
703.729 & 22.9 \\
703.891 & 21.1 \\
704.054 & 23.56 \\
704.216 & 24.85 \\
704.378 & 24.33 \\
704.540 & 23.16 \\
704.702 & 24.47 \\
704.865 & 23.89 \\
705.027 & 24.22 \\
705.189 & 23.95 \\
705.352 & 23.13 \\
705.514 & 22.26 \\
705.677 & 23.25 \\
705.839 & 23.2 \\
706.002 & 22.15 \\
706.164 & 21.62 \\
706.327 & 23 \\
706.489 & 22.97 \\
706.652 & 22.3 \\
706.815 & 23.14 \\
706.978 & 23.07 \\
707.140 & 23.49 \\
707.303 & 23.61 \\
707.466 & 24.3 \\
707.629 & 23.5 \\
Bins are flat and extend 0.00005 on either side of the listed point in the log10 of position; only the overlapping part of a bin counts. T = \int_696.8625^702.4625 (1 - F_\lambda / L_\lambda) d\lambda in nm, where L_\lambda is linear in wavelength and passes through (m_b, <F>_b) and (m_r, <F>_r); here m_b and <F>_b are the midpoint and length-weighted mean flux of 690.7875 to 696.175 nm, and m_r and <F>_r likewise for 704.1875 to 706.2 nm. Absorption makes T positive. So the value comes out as 0.04 nm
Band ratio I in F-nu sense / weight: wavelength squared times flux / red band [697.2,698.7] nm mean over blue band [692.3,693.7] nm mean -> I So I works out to 1.03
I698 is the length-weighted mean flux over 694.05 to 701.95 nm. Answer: 22.8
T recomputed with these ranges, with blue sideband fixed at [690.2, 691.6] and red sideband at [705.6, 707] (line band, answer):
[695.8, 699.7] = -0.130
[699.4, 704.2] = -0.119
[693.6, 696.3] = -0.146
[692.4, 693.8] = -0.035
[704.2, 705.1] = -0.060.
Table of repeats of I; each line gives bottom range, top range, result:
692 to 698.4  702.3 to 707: 1.06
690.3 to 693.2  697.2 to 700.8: 1.07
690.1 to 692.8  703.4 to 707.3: 1.14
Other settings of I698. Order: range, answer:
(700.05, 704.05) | 22.9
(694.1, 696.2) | 23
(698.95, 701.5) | 22.7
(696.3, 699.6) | 22.7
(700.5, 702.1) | 22.9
